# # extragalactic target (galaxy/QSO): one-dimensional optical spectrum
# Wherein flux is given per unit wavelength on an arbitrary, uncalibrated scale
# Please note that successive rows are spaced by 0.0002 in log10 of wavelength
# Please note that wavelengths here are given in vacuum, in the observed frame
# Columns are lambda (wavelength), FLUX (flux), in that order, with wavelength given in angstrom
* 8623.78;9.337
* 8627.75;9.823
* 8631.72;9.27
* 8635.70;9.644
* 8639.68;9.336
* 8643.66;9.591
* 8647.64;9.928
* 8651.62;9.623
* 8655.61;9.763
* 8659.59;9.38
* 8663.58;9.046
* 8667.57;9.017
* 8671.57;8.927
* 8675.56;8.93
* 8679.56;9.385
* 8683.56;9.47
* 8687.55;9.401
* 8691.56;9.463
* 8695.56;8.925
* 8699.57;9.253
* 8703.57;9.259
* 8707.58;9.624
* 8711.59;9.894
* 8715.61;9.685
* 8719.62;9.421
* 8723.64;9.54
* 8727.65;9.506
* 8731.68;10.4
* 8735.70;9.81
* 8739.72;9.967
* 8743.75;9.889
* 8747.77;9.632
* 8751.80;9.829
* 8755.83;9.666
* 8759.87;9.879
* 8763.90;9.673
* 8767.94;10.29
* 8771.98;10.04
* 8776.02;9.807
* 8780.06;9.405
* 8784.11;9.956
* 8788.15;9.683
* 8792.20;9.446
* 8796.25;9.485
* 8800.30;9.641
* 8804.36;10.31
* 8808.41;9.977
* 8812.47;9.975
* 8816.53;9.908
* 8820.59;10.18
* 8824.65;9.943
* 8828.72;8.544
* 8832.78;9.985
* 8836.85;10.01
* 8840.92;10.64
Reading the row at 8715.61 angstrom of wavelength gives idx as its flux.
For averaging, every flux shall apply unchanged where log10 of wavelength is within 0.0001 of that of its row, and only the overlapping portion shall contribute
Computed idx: 9.685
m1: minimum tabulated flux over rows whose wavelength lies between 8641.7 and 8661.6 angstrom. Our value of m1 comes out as 9.38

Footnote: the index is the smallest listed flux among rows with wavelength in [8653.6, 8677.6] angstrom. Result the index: 8.927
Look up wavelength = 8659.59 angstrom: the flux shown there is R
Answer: 9.38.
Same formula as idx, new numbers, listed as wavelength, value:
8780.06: 9.405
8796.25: 9.485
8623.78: 9.337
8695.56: 8.925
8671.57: 8.927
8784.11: 9.956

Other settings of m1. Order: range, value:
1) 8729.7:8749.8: 9.632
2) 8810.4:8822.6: 9.908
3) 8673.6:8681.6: 8.93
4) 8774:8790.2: 9.405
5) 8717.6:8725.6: 9.421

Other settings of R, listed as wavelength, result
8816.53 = 9.908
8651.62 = 9.623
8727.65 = 9.506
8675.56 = 8.93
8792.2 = 9.446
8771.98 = 10.04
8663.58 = 9.046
